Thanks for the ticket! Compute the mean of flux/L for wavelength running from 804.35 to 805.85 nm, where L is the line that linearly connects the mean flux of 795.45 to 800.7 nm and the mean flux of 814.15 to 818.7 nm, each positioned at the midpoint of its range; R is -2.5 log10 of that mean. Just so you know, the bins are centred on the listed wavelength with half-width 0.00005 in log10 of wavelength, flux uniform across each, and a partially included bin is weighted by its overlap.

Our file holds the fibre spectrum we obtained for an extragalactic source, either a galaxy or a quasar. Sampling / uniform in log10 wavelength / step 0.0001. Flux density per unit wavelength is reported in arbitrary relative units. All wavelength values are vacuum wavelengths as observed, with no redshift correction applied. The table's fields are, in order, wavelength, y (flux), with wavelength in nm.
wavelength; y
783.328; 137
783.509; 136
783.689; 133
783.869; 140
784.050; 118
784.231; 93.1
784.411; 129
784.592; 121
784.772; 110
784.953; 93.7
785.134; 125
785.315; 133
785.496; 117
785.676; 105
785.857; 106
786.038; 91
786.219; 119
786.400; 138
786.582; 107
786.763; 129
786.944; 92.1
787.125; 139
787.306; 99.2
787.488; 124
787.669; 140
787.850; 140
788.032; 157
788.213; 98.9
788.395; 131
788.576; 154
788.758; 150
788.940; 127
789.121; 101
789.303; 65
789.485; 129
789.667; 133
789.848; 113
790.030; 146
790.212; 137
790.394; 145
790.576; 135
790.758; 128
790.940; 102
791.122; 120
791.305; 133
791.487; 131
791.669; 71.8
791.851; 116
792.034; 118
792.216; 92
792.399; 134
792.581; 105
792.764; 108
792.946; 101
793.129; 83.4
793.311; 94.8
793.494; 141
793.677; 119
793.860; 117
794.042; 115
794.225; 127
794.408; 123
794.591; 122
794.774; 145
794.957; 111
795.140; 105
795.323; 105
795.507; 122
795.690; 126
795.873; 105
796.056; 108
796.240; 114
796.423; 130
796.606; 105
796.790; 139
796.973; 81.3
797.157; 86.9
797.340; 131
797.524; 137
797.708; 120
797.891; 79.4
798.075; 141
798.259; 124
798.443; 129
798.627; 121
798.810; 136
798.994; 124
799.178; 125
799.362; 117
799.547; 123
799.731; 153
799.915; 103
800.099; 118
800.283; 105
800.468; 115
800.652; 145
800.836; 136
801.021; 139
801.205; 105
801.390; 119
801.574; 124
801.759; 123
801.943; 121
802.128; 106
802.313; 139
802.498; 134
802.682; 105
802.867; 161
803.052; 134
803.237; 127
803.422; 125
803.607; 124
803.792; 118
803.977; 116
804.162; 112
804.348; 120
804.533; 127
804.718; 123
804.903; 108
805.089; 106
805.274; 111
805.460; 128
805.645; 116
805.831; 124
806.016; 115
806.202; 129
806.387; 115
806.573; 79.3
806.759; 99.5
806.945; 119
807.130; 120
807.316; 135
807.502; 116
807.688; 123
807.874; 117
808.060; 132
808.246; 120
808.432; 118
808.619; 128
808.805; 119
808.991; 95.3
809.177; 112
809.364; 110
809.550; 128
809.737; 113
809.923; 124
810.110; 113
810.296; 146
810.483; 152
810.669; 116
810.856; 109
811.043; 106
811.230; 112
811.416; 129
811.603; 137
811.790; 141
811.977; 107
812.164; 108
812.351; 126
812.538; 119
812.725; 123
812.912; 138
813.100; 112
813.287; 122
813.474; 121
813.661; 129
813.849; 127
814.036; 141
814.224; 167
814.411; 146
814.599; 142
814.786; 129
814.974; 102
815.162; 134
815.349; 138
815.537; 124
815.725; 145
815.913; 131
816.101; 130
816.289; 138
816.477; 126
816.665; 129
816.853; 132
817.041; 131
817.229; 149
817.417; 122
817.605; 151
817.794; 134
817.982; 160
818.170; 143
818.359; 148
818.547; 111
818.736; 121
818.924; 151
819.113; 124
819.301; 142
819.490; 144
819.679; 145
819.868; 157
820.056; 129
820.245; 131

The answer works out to 0.07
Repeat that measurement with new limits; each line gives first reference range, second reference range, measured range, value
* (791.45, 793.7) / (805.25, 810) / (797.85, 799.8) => -0.13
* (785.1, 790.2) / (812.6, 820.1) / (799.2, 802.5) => 0.04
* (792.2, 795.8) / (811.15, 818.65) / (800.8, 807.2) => 0.03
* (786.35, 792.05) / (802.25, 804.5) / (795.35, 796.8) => 0.07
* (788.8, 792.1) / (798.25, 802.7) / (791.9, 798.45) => 0.06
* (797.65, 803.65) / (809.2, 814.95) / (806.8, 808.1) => 0.03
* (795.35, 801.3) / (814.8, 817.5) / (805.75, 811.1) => 0.07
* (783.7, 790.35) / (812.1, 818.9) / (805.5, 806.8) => 0.15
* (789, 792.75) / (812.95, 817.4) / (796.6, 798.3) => 0.06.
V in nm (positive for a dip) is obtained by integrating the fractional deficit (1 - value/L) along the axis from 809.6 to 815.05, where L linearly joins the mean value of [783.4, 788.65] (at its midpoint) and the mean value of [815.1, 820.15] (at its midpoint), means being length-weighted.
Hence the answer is 0.32 nm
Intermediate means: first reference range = 121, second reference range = 137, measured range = 126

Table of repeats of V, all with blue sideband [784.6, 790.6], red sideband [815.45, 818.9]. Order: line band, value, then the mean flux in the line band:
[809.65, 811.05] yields 0.092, 123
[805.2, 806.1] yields 0.076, 119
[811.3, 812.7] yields 0.097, 124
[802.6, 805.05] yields 0.121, 123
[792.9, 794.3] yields 0.137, 112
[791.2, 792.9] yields 0.166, 112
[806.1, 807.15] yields 0.167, 110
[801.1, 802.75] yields 0.108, 120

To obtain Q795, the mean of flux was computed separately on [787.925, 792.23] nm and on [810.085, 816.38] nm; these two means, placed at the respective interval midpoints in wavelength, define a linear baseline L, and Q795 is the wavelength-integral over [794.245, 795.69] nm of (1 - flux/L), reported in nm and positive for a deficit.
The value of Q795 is 0.049 nm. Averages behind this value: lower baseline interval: 123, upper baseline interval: 128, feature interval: 120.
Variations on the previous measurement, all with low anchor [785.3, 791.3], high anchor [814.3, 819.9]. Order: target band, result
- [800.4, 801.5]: 0.02 nm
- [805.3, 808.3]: 0.31 nm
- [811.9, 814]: 0.19 nm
